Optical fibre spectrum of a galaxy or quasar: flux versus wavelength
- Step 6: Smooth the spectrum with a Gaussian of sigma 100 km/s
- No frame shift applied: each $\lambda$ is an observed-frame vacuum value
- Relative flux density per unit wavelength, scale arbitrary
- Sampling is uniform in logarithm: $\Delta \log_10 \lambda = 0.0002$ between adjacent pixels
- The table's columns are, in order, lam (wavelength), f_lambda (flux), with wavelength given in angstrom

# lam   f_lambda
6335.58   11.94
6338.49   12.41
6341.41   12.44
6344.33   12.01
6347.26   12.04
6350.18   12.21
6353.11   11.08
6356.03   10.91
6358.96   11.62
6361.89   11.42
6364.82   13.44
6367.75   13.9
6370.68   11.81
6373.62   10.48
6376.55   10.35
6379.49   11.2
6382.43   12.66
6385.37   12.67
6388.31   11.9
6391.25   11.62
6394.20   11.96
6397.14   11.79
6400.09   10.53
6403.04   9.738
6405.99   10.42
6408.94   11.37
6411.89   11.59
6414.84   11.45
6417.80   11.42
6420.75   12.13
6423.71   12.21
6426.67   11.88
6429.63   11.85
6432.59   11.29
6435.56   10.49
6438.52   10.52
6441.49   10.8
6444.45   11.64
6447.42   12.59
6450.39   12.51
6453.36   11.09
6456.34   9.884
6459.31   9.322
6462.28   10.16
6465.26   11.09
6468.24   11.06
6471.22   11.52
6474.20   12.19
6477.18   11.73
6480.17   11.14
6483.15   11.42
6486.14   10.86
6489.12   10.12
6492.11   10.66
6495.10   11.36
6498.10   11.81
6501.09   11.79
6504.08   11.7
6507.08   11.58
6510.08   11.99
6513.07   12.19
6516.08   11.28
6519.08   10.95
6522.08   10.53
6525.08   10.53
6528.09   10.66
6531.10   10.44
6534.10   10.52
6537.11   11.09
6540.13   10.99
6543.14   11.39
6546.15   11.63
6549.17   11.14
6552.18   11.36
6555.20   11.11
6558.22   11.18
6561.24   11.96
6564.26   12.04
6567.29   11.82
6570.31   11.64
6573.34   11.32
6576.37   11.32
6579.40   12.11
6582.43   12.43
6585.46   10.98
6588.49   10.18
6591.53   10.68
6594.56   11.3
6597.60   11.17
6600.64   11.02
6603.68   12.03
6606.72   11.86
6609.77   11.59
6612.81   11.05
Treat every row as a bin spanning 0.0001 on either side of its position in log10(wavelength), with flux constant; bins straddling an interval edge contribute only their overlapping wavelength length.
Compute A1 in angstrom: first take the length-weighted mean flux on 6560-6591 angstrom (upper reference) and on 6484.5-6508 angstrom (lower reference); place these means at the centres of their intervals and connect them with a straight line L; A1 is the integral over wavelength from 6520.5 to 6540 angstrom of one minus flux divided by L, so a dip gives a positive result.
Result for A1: 1.2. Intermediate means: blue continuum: 11.2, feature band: 10.7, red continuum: 11.5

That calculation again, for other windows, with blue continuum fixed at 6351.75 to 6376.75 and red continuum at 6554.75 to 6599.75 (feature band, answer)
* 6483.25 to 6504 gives 0.7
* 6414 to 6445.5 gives 0.6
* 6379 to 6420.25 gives 0.8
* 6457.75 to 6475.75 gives 1.1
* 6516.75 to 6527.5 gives 0.7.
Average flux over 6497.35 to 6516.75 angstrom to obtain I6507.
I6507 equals 11.8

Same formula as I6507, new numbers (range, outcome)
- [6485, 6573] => 11.3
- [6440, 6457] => 11.5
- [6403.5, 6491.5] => 11.2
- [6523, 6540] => 10.7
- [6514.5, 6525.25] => 10.9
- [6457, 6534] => 11.1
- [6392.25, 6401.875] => 11.4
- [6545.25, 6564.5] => 11.4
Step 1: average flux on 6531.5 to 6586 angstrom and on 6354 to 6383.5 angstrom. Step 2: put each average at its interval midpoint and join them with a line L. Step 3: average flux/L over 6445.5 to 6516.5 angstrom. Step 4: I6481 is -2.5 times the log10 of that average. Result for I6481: 0.03 mag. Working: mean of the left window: 11.8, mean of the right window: 11.4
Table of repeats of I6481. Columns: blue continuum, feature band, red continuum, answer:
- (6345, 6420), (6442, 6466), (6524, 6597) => 0.04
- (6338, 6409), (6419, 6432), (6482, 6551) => -0.04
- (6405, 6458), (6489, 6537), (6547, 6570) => 0.03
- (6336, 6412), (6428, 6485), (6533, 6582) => 0.04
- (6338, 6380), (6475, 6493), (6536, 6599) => 0.05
